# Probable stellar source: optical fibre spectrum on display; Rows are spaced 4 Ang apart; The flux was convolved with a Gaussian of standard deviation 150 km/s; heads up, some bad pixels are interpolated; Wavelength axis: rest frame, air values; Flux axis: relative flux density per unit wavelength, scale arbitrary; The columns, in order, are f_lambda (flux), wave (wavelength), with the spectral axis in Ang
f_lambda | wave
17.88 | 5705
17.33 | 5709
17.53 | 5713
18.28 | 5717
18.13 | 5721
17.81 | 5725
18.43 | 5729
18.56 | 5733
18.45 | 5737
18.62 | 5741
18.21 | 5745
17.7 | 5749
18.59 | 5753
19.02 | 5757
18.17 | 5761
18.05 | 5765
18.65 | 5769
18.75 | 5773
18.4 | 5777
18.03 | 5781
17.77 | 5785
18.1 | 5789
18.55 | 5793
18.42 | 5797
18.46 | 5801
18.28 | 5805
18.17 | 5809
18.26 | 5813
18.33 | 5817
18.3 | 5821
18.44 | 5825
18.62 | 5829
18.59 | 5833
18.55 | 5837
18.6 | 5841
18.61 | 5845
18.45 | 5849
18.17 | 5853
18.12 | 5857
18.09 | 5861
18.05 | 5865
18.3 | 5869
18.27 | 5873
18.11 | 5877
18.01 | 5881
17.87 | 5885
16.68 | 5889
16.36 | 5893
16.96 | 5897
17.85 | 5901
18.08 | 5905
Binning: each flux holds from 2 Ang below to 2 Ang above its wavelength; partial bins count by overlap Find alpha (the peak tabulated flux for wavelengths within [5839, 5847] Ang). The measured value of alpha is 18.61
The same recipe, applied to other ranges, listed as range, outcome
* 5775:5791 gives 18.4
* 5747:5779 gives 19.02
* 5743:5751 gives 18.21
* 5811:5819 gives 18.33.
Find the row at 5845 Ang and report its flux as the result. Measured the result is 18.61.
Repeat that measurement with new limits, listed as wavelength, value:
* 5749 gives 17.7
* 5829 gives 18.62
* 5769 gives 18.65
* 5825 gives 18.44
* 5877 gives 18.11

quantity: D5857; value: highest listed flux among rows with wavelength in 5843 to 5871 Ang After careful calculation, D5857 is 18.61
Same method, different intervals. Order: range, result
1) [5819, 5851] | 18.62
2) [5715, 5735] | 18.56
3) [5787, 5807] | 18.55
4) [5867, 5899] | 18.3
